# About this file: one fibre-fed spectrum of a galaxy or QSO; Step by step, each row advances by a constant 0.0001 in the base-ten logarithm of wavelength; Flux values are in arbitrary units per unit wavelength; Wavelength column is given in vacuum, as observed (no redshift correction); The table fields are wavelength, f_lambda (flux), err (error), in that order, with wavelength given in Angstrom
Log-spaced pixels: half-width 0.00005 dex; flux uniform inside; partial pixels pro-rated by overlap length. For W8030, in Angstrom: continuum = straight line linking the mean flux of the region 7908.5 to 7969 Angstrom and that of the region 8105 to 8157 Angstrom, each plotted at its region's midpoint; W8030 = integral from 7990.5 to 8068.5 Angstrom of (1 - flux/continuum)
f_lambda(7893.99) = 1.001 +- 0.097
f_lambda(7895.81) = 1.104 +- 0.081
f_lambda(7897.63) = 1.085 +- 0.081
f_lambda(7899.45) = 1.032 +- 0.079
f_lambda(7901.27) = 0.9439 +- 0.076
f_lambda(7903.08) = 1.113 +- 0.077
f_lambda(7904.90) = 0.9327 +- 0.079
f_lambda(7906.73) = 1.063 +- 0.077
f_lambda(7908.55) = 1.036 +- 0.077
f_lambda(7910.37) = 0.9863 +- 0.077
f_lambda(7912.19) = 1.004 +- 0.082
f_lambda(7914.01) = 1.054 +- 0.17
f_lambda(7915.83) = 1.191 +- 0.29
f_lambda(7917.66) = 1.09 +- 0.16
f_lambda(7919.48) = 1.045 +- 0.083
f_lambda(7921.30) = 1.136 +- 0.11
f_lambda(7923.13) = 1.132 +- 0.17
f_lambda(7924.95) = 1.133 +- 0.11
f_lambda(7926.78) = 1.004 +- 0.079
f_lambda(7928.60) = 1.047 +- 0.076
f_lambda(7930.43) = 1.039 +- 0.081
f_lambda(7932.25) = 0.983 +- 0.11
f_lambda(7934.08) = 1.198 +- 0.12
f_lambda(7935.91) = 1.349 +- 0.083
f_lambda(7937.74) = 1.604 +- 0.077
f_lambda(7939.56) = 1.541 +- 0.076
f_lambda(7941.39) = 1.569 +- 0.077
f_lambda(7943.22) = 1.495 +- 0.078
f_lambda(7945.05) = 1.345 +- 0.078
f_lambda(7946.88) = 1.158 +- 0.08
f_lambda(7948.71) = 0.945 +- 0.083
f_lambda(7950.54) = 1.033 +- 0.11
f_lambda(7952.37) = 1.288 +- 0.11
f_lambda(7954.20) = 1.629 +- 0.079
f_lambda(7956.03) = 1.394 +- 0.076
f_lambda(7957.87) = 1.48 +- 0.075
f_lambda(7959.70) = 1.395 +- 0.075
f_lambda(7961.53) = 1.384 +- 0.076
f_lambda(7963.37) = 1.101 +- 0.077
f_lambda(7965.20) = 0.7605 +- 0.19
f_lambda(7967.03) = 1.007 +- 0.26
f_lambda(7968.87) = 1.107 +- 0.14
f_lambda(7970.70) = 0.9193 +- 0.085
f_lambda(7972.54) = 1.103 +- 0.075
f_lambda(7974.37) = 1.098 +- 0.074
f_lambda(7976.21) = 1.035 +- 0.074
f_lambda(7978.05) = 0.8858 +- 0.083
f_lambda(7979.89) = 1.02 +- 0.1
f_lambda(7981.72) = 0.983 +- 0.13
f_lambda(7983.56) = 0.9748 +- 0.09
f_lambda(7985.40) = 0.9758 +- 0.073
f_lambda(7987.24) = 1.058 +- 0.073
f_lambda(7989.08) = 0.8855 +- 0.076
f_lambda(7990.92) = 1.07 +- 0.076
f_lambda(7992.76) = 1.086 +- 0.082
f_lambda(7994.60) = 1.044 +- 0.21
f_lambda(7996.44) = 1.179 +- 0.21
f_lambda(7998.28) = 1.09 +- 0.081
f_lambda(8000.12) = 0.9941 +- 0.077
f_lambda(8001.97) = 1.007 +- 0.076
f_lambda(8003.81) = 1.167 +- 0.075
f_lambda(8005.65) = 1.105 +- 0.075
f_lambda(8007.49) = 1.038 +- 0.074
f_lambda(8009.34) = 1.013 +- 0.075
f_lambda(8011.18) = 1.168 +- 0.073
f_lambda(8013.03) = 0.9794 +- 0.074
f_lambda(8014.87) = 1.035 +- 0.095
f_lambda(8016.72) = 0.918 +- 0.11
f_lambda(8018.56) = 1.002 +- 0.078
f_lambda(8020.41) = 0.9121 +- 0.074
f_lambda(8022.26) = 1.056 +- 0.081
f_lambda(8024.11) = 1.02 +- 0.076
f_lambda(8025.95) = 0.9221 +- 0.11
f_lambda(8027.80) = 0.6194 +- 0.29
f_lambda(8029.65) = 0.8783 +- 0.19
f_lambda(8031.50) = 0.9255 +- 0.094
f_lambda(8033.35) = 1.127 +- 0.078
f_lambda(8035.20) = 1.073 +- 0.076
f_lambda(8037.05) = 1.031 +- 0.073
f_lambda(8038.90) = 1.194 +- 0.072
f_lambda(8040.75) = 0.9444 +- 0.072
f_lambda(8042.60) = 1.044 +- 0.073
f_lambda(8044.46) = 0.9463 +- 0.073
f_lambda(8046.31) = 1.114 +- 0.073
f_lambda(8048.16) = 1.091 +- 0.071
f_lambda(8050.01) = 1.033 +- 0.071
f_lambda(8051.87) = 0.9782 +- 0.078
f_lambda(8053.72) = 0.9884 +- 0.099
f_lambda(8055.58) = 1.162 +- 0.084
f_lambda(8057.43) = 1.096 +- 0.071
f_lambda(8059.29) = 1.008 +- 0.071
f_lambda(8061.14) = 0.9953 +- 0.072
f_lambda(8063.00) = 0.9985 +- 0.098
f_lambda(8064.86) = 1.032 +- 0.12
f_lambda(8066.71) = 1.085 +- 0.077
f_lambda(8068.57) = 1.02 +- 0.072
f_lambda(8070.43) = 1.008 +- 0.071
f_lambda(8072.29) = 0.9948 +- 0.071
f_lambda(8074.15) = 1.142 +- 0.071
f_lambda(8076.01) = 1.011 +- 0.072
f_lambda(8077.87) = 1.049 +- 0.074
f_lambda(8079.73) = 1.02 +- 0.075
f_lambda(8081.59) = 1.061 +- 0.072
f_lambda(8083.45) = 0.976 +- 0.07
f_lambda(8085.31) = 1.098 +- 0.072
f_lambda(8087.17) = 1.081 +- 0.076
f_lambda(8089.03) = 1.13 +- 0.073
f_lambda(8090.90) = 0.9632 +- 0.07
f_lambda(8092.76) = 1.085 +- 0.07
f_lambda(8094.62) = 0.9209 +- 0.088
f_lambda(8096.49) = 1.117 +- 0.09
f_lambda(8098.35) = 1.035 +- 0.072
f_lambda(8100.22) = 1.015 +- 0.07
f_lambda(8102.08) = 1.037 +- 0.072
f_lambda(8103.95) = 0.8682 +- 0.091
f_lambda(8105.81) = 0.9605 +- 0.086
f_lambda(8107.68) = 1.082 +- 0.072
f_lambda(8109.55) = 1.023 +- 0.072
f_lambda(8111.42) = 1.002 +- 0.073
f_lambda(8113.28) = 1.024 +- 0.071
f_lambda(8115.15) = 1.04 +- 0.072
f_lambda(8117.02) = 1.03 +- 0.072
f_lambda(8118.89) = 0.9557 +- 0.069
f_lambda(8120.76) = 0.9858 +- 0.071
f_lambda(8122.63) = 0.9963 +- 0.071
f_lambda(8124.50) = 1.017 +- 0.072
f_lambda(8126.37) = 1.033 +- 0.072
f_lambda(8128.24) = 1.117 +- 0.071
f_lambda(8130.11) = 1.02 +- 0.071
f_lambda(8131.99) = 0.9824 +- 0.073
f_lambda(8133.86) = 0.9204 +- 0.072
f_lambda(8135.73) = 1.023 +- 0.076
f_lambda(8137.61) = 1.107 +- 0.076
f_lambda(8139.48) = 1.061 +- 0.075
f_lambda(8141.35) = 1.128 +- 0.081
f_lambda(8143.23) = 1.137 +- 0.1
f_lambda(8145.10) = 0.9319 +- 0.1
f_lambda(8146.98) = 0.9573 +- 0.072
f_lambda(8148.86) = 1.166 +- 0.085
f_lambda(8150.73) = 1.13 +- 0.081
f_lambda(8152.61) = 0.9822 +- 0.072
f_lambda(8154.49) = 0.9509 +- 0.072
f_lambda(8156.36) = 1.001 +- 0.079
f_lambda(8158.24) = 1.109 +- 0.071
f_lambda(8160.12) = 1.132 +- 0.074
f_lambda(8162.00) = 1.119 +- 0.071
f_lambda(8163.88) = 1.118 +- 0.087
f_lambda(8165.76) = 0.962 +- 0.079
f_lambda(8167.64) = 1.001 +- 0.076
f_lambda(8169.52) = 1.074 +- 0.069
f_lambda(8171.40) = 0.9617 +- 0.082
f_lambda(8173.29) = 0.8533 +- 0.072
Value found 6.3 Angstrom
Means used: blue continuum 1.2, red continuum 1.03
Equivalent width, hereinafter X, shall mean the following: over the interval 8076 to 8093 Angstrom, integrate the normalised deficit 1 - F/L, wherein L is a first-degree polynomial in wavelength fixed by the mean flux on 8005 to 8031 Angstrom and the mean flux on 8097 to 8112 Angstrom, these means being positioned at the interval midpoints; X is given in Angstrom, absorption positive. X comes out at -0.8 Angstrom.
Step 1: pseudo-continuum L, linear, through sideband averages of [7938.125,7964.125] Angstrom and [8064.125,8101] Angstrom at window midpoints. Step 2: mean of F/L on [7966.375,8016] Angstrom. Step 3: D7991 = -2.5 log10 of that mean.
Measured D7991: 0.204 mag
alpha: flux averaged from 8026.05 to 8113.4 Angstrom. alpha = 1.02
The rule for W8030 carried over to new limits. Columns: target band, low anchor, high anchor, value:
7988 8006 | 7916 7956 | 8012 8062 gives 0.5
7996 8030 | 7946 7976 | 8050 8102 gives 3.3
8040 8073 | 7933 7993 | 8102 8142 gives 1.6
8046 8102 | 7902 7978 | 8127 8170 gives 2.4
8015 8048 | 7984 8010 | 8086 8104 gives 1.8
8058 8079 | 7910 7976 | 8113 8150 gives 1.0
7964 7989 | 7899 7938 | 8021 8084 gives 1.6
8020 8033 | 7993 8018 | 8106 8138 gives 1.7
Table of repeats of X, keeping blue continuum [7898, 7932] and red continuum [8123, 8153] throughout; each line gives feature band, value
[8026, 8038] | 1.23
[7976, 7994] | 0.93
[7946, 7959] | -2.78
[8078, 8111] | 0.59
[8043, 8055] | 0.21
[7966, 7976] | 0.08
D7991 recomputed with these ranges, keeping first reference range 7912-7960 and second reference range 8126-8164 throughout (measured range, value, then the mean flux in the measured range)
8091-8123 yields 0.08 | 1.01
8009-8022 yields 0.16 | 1.01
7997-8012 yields 0.10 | 1.07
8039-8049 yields 0.10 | 1.04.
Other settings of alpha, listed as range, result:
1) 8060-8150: 1.03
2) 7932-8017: 1.14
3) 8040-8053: 1.02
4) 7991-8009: 1.08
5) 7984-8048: 1.02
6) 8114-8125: 1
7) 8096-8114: 1.01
